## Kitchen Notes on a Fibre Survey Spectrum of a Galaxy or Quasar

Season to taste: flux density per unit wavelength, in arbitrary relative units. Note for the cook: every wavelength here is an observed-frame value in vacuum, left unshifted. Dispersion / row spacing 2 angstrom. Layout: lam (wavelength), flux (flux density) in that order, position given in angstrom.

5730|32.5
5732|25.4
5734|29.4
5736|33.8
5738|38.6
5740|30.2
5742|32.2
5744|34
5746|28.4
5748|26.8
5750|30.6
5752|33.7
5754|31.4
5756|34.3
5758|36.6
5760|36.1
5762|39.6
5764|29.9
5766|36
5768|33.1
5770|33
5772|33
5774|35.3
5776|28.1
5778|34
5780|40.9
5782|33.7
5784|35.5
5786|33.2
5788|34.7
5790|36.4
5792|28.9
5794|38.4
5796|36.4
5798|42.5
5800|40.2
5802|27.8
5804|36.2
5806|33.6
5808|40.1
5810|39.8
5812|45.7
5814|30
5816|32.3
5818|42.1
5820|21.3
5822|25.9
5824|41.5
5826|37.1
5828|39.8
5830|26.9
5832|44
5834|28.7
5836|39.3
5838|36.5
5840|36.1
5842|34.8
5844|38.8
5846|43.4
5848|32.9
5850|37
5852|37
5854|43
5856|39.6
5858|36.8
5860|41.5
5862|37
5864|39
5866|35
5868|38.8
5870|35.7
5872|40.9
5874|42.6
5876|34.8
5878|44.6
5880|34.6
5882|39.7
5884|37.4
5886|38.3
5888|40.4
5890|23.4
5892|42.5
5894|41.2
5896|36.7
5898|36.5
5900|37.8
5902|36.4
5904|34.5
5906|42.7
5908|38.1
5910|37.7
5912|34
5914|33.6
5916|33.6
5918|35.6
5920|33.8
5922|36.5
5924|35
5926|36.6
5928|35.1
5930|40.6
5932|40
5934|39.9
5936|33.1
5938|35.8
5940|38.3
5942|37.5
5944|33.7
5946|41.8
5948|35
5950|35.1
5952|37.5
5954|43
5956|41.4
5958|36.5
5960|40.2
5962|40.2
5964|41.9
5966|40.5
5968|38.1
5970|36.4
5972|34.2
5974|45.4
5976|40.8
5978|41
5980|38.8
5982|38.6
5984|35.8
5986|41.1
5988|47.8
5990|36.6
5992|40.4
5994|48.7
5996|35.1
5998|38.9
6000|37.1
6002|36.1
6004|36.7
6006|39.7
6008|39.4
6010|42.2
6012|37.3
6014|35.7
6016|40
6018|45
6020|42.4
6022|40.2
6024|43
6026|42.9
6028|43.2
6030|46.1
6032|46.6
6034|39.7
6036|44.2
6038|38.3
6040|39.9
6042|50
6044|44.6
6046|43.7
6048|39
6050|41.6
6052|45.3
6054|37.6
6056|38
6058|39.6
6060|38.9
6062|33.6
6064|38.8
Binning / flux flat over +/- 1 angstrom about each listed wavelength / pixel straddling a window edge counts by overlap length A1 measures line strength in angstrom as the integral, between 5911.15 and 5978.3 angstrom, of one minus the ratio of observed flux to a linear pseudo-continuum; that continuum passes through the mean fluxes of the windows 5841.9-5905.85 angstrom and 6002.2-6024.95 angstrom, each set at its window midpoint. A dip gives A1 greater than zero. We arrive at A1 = 2.3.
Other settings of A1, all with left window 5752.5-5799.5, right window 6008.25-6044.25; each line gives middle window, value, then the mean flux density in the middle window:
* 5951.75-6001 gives 1.0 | 39.9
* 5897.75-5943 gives 2.8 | 36.6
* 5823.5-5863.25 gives -0.8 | 37.5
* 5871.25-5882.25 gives -0.5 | 39.5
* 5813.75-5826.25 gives 1.2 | 32.8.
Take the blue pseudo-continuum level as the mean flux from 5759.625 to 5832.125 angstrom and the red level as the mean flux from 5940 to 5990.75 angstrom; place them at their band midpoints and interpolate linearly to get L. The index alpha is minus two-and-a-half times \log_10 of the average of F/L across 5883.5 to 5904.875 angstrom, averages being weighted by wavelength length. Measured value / 0.018 mag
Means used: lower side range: 35.1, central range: 36.8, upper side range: 39.2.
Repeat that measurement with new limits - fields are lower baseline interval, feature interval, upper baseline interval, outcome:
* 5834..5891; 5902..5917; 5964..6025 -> 0.06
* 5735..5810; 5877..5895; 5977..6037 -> -0.02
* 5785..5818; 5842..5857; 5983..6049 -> -0.04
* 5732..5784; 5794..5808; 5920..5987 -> -0.07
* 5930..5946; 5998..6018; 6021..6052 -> 0.07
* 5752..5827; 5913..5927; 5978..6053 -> 0.11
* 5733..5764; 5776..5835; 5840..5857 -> 0.02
